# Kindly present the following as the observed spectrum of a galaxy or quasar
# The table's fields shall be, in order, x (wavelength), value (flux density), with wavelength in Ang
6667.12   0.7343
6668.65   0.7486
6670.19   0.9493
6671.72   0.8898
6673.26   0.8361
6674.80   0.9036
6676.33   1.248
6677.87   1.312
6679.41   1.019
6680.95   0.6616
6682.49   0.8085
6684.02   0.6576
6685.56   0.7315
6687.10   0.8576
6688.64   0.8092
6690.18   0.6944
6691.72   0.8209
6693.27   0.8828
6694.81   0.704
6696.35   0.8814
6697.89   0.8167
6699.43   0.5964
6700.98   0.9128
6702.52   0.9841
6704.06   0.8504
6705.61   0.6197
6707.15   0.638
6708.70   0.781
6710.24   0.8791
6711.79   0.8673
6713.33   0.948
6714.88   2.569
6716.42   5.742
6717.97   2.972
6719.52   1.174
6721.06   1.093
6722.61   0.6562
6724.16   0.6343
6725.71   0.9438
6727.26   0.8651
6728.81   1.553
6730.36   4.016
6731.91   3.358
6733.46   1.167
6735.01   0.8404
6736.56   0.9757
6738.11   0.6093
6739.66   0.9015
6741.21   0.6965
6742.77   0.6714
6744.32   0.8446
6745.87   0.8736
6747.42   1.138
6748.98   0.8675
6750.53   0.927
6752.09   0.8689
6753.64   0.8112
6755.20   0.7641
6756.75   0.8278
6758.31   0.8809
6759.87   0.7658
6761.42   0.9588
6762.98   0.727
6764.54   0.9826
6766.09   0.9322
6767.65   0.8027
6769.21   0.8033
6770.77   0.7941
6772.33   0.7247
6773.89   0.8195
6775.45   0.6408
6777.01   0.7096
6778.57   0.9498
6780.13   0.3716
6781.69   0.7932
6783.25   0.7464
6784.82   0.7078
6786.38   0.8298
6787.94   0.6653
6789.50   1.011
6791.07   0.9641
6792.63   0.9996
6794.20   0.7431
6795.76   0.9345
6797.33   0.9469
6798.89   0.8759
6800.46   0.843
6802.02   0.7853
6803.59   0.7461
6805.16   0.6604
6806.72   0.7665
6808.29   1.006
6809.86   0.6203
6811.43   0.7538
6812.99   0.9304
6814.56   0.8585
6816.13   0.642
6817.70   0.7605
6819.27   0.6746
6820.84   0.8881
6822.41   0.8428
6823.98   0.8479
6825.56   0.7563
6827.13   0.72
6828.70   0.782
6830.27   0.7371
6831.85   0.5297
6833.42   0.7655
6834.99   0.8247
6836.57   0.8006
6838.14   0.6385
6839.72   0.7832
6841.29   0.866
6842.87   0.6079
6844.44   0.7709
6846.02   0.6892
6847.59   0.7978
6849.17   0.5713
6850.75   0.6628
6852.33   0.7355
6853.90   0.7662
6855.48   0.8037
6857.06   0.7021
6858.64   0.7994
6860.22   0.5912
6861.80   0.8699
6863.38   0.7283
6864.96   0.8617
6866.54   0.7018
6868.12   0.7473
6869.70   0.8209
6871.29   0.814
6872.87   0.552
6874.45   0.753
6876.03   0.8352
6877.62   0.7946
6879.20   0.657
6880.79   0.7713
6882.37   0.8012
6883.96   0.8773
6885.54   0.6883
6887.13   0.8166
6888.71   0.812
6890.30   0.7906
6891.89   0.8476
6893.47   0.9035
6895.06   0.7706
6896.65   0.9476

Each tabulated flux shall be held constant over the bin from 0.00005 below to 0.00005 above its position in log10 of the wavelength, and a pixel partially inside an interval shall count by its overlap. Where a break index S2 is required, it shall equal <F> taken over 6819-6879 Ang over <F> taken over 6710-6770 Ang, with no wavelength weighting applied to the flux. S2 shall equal 0.6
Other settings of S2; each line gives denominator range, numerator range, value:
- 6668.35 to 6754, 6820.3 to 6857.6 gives 0.66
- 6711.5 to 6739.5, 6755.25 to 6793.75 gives 0.47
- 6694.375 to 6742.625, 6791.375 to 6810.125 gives 0.63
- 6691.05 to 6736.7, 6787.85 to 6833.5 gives 0.59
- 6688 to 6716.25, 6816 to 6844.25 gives 0.75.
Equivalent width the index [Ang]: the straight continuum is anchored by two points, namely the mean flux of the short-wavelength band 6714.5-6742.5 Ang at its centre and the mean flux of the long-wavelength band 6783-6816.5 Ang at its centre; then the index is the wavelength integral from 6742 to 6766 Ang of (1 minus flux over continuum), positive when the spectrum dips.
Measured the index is 8.85 Ang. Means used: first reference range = 1.68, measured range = 0.863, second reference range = 0.823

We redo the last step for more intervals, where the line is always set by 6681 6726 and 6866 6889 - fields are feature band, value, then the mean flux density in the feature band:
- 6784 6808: 2.4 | 0.835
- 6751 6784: 6.4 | 0.795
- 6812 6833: 2.6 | 0.767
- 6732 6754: 1.9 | 0.95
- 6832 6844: 1.4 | 0.744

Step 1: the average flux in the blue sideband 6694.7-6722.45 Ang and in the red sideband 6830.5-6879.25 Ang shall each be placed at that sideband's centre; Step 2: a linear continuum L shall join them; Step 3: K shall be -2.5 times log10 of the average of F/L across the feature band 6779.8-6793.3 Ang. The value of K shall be 0.26 mag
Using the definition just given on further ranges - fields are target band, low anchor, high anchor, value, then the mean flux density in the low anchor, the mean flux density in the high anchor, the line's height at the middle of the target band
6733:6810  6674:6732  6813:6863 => 0.183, 1.22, 0.747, 0.983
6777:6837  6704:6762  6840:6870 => 0.188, 1.26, 0.741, 0.944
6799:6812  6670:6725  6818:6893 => 0.114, 1.1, 0.756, 0.864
